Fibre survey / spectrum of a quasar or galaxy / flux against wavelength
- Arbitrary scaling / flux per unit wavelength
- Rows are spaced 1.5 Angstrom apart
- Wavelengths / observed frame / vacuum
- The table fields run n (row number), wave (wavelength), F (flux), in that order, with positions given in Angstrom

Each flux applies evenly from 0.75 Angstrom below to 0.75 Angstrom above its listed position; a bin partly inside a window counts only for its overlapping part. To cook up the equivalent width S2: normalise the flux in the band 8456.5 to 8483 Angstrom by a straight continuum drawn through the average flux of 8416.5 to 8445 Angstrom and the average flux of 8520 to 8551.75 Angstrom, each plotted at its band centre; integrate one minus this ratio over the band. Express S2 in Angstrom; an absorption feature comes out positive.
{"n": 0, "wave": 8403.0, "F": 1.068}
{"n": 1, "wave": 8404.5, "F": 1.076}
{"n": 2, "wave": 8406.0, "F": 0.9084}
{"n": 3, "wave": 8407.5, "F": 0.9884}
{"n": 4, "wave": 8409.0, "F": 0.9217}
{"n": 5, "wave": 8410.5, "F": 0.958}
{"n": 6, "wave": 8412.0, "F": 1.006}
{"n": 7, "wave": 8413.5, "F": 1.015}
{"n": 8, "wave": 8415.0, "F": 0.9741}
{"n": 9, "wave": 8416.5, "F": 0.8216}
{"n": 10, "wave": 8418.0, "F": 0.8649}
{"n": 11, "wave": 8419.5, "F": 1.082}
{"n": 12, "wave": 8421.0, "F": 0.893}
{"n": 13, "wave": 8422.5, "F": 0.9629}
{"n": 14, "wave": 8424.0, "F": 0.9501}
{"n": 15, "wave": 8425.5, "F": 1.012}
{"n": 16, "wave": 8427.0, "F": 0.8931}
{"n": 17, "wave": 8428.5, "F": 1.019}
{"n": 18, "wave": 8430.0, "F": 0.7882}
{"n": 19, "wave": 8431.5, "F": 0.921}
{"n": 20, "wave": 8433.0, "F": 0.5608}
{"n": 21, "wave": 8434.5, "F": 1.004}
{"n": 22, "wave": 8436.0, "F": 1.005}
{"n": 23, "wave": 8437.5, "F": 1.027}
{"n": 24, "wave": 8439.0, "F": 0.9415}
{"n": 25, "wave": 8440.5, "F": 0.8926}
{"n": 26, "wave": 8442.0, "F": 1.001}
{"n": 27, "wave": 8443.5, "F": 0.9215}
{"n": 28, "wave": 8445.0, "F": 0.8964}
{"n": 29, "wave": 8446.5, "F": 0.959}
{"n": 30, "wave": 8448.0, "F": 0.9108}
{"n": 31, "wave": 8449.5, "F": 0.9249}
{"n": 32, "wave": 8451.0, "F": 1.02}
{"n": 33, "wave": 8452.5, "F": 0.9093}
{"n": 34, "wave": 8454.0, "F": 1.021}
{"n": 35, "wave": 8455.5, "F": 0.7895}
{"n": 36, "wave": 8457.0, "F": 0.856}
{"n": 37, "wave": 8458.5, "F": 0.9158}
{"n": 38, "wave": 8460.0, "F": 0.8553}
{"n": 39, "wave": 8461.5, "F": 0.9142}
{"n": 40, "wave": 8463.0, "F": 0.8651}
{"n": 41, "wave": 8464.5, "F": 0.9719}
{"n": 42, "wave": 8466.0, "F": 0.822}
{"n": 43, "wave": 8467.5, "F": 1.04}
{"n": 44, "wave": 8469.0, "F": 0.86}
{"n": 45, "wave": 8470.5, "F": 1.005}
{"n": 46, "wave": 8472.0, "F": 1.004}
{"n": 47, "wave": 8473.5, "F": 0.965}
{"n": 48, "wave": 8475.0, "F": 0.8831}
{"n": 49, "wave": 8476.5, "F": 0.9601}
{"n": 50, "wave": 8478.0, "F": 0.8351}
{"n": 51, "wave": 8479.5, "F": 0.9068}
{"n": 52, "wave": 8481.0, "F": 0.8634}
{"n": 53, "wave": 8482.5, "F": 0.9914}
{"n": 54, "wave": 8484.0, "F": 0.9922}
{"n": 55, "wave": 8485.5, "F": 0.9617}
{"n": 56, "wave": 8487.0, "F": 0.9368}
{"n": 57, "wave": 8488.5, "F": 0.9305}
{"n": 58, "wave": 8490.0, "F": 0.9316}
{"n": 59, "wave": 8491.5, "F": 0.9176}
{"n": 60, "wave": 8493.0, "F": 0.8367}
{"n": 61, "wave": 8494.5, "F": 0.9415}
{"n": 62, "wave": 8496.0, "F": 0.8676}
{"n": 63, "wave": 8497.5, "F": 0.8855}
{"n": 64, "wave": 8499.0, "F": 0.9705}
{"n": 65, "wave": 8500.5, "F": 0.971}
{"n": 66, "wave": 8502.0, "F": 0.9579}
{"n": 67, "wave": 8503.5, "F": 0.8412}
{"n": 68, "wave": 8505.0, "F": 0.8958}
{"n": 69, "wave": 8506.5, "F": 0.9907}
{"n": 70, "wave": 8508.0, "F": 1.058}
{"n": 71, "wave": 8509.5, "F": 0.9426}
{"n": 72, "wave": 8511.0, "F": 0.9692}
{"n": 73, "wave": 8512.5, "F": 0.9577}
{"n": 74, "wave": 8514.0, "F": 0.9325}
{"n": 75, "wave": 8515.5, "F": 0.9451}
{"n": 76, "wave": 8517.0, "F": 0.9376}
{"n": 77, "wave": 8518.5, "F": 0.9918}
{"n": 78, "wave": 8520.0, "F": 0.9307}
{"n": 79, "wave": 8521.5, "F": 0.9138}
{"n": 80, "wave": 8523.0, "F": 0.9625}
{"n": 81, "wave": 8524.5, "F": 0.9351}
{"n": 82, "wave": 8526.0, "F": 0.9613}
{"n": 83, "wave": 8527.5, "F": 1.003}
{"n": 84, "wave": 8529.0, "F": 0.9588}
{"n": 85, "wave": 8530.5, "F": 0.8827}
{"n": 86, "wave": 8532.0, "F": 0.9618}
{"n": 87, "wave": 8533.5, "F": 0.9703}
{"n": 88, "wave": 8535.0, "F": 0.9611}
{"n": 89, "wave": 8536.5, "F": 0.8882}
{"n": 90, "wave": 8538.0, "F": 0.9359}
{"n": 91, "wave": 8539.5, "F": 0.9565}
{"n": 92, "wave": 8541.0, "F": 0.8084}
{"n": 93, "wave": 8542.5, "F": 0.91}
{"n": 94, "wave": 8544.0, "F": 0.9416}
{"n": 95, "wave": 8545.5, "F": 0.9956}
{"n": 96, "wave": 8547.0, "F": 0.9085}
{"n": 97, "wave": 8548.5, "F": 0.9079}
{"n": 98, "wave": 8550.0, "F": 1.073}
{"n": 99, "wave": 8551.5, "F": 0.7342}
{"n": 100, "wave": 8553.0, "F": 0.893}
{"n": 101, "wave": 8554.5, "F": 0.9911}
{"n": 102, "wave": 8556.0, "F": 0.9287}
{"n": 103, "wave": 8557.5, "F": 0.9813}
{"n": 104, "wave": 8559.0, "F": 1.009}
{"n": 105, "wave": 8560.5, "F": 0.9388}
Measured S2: 0.35 Angstrom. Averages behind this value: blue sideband 0.926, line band 0.917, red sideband 0.935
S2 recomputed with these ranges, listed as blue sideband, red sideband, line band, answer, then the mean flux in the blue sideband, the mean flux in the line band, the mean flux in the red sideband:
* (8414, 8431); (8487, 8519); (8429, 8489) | 0.9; 0.934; 0.921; 0.936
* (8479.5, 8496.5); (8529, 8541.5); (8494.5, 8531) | -0.8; 0.925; 0.945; 0.925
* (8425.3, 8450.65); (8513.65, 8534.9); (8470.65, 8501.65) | 0.3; 0.922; 0.929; 0.95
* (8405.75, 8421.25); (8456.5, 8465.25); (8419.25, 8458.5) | -0.2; 0.952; 0.927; 0.898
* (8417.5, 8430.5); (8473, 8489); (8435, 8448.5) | -0.2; 0.945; 0.952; 0.929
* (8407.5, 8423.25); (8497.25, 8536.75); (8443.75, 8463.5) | 0.8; 0.952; 0.911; 0.949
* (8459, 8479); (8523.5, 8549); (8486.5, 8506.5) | 0.2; 0.921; 0.917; 0.935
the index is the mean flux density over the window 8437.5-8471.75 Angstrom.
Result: 0.926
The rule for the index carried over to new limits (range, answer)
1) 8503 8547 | 0.943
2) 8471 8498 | 0.924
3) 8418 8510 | 0.928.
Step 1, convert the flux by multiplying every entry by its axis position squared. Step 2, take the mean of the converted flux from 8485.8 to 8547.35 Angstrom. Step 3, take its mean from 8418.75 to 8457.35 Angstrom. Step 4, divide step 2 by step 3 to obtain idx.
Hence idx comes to 1.0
